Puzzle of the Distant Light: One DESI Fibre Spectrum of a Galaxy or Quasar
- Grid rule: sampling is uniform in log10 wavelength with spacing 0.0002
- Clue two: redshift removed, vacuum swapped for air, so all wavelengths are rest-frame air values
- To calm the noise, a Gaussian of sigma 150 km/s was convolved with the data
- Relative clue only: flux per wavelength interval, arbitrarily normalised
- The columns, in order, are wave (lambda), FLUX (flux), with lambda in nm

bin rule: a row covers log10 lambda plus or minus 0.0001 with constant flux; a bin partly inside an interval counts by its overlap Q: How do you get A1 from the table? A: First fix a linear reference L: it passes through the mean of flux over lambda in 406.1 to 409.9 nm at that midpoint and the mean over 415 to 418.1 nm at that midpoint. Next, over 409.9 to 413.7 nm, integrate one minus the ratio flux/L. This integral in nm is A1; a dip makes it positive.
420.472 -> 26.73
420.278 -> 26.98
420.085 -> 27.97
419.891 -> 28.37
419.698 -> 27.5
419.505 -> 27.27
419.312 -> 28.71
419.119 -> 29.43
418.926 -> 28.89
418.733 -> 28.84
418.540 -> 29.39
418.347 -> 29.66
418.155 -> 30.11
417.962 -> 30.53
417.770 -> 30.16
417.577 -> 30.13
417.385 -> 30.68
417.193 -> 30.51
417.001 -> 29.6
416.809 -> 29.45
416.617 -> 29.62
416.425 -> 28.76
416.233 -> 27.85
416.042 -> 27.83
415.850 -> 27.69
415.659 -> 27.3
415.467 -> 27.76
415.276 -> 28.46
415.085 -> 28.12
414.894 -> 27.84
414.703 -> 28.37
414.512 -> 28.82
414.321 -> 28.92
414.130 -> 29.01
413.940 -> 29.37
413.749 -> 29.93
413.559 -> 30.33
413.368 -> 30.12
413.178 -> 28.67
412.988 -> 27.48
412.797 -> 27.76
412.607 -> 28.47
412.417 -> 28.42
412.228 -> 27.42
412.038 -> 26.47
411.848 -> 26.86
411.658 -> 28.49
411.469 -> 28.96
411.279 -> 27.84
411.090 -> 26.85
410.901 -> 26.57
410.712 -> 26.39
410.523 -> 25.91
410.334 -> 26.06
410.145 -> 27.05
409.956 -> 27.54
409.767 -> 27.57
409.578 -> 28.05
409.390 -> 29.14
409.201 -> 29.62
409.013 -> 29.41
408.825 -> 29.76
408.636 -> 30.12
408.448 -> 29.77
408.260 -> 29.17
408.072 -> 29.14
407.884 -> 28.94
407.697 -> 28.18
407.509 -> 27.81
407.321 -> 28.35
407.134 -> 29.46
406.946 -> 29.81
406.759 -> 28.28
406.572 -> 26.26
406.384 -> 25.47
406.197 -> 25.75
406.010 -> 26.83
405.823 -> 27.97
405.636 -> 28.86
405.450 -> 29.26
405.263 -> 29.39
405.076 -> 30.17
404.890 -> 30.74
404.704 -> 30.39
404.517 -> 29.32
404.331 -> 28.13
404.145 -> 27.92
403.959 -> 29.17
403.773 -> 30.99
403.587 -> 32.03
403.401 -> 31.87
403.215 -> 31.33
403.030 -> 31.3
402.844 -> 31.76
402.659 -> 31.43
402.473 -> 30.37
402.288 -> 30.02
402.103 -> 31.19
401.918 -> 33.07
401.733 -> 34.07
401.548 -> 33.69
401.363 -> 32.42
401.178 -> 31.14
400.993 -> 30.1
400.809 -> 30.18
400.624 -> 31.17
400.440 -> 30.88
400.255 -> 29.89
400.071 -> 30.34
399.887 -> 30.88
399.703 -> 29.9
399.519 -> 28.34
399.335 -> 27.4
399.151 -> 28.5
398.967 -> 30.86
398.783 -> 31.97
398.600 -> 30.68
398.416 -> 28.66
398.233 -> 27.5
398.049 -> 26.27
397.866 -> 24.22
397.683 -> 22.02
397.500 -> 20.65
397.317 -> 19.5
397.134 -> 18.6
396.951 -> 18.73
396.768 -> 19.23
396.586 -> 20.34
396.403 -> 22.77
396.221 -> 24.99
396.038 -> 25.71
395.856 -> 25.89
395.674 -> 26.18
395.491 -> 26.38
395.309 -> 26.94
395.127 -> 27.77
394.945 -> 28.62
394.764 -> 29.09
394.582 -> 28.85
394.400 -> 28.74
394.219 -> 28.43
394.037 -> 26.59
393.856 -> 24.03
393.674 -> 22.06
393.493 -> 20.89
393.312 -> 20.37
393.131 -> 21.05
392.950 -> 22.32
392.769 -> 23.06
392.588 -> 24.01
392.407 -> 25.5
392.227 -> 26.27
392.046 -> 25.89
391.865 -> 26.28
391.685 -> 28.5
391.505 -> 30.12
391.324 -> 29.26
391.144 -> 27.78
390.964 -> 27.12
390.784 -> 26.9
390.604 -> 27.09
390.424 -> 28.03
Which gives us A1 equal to 0.14 nm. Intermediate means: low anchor 28.5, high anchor 29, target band 27.7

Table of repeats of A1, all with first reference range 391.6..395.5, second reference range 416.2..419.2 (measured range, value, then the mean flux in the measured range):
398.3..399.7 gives -0.16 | 29.5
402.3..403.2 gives -0.13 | 31.1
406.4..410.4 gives -0.07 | 28.5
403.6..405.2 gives -0.14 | 29.7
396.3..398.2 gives 0.34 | 21.5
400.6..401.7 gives -0.20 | 31.6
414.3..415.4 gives 0.03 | 28.4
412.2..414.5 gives 0.00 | 28.9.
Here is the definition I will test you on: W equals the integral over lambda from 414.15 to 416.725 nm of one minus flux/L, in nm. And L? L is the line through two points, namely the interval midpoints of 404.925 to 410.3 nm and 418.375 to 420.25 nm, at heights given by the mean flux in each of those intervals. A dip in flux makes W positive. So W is 0.017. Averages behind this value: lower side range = 28.5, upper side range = 28.5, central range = 28.3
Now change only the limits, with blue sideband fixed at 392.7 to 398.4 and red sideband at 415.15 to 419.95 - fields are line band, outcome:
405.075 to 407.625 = -0.14 nm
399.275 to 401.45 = -0.43 nm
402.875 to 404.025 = -0.23 nm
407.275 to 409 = -0.14 nm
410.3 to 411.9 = 0.02 nm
